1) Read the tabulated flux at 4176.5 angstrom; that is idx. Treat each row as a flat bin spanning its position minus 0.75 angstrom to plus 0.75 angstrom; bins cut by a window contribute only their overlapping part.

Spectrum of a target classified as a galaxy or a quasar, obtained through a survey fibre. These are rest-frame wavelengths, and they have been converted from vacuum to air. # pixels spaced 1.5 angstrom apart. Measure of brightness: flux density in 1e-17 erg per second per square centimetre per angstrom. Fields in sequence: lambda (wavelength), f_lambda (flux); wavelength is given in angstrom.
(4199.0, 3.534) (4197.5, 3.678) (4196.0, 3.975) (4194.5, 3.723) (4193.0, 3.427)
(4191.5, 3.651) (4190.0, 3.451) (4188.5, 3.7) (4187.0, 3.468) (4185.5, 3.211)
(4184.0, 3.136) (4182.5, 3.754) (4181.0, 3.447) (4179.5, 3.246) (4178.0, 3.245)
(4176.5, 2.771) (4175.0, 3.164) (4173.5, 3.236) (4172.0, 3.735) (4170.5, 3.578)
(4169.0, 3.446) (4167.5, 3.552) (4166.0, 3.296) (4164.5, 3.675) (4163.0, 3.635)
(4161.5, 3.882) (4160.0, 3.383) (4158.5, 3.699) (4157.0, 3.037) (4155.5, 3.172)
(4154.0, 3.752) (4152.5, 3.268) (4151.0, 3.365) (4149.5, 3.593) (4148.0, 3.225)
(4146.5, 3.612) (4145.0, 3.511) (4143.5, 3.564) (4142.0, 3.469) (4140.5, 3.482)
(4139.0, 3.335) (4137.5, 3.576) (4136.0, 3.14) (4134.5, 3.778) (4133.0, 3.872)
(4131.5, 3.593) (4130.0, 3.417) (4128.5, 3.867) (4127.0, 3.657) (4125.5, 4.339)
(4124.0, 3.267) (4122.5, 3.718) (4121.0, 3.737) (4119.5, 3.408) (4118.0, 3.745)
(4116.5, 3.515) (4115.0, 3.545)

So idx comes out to 2.771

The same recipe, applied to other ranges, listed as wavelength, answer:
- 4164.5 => 3.675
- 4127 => 3.657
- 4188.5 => 3.7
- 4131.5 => 3.593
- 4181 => 3.447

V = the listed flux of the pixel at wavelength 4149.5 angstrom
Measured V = 3.593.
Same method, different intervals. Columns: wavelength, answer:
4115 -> 3.545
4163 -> 3.635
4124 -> 3.267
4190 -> 3.451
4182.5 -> 3.754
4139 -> 3.335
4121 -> 3.737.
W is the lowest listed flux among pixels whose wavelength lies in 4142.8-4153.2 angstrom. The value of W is 3.225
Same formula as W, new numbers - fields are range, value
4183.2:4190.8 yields 3.136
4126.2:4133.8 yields 3.417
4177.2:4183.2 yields 3.245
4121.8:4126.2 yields 3.267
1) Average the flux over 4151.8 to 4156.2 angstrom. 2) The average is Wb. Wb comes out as 3.4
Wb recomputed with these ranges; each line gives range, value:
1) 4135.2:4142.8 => 3.4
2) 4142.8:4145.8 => 3.54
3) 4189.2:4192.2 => 3.55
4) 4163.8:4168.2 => 3.51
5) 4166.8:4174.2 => 3.51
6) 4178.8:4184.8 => 3.4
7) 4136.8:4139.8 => 3.45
